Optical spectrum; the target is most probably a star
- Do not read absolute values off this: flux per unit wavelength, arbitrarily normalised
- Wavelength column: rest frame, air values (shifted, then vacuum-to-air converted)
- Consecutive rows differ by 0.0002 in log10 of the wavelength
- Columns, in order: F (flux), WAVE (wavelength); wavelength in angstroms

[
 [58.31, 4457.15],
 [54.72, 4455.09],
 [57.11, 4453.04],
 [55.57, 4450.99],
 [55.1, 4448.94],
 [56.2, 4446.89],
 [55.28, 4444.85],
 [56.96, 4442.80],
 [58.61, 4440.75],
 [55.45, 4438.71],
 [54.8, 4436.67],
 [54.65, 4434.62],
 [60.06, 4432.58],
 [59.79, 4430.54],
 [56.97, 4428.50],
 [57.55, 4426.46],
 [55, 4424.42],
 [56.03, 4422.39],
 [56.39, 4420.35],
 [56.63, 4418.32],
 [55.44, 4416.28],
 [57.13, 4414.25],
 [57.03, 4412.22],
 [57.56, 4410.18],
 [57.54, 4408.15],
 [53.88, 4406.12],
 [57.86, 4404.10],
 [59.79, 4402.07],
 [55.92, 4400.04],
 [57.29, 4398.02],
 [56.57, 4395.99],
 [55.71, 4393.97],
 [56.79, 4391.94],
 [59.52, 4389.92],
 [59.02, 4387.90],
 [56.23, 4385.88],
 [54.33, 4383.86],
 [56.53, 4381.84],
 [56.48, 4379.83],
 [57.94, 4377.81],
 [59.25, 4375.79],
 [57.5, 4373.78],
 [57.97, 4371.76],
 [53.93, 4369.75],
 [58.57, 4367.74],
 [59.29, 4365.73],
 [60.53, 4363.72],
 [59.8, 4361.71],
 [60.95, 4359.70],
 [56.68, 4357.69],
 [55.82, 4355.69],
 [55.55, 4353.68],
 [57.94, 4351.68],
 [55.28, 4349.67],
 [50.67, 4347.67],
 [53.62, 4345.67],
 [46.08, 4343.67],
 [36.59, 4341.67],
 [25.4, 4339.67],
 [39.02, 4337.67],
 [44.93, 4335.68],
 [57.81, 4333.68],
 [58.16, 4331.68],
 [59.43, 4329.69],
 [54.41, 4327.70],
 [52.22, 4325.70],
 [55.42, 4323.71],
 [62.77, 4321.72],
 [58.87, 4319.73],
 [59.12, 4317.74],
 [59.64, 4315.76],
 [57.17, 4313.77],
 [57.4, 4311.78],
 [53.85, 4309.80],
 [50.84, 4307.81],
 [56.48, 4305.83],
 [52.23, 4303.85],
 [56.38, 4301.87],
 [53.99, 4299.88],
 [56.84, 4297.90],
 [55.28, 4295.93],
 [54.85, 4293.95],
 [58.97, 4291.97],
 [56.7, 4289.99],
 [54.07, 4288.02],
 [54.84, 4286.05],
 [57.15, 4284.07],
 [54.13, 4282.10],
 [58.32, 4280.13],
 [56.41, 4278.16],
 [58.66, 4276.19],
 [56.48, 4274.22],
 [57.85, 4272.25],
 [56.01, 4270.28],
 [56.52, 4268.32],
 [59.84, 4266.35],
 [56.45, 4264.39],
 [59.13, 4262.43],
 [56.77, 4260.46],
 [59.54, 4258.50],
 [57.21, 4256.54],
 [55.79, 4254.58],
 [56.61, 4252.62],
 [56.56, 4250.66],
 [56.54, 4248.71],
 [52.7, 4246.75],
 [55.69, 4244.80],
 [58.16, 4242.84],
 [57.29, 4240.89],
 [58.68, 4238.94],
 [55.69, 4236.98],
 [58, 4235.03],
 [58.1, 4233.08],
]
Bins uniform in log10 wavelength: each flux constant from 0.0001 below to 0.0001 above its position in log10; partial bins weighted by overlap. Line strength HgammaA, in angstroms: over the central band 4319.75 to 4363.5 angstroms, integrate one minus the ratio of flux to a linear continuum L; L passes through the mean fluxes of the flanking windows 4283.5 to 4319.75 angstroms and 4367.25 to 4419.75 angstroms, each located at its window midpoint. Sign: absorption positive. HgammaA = 2.95 angstroms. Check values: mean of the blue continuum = 55.9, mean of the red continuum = 57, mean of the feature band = 52.6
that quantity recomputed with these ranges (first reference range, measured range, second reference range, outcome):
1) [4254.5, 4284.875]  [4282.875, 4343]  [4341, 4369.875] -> 2.7 angstroms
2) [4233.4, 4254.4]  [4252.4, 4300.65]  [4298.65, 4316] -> -0.8 angstroms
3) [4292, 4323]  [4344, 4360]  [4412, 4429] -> 0.4 angstroms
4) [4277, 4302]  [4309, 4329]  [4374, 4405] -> -0.3 angstroms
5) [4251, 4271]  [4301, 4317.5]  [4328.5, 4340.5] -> -1.5 angstroms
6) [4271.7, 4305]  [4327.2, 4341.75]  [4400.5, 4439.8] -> 2.3 angstroms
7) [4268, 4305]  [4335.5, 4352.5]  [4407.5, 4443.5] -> 3.3 angstroms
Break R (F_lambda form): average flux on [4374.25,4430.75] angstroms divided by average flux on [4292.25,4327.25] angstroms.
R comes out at 1.02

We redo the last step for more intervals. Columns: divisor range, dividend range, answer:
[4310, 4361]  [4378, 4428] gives 1.07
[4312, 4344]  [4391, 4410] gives 1.09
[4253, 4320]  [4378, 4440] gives 1.00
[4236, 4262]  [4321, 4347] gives 0.87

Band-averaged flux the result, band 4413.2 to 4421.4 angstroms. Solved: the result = 56.4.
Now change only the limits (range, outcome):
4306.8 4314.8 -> 54.8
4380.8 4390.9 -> 57.2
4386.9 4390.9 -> 59.3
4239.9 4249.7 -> 56.1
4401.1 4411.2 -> 57.3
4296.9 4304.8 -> 54.9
